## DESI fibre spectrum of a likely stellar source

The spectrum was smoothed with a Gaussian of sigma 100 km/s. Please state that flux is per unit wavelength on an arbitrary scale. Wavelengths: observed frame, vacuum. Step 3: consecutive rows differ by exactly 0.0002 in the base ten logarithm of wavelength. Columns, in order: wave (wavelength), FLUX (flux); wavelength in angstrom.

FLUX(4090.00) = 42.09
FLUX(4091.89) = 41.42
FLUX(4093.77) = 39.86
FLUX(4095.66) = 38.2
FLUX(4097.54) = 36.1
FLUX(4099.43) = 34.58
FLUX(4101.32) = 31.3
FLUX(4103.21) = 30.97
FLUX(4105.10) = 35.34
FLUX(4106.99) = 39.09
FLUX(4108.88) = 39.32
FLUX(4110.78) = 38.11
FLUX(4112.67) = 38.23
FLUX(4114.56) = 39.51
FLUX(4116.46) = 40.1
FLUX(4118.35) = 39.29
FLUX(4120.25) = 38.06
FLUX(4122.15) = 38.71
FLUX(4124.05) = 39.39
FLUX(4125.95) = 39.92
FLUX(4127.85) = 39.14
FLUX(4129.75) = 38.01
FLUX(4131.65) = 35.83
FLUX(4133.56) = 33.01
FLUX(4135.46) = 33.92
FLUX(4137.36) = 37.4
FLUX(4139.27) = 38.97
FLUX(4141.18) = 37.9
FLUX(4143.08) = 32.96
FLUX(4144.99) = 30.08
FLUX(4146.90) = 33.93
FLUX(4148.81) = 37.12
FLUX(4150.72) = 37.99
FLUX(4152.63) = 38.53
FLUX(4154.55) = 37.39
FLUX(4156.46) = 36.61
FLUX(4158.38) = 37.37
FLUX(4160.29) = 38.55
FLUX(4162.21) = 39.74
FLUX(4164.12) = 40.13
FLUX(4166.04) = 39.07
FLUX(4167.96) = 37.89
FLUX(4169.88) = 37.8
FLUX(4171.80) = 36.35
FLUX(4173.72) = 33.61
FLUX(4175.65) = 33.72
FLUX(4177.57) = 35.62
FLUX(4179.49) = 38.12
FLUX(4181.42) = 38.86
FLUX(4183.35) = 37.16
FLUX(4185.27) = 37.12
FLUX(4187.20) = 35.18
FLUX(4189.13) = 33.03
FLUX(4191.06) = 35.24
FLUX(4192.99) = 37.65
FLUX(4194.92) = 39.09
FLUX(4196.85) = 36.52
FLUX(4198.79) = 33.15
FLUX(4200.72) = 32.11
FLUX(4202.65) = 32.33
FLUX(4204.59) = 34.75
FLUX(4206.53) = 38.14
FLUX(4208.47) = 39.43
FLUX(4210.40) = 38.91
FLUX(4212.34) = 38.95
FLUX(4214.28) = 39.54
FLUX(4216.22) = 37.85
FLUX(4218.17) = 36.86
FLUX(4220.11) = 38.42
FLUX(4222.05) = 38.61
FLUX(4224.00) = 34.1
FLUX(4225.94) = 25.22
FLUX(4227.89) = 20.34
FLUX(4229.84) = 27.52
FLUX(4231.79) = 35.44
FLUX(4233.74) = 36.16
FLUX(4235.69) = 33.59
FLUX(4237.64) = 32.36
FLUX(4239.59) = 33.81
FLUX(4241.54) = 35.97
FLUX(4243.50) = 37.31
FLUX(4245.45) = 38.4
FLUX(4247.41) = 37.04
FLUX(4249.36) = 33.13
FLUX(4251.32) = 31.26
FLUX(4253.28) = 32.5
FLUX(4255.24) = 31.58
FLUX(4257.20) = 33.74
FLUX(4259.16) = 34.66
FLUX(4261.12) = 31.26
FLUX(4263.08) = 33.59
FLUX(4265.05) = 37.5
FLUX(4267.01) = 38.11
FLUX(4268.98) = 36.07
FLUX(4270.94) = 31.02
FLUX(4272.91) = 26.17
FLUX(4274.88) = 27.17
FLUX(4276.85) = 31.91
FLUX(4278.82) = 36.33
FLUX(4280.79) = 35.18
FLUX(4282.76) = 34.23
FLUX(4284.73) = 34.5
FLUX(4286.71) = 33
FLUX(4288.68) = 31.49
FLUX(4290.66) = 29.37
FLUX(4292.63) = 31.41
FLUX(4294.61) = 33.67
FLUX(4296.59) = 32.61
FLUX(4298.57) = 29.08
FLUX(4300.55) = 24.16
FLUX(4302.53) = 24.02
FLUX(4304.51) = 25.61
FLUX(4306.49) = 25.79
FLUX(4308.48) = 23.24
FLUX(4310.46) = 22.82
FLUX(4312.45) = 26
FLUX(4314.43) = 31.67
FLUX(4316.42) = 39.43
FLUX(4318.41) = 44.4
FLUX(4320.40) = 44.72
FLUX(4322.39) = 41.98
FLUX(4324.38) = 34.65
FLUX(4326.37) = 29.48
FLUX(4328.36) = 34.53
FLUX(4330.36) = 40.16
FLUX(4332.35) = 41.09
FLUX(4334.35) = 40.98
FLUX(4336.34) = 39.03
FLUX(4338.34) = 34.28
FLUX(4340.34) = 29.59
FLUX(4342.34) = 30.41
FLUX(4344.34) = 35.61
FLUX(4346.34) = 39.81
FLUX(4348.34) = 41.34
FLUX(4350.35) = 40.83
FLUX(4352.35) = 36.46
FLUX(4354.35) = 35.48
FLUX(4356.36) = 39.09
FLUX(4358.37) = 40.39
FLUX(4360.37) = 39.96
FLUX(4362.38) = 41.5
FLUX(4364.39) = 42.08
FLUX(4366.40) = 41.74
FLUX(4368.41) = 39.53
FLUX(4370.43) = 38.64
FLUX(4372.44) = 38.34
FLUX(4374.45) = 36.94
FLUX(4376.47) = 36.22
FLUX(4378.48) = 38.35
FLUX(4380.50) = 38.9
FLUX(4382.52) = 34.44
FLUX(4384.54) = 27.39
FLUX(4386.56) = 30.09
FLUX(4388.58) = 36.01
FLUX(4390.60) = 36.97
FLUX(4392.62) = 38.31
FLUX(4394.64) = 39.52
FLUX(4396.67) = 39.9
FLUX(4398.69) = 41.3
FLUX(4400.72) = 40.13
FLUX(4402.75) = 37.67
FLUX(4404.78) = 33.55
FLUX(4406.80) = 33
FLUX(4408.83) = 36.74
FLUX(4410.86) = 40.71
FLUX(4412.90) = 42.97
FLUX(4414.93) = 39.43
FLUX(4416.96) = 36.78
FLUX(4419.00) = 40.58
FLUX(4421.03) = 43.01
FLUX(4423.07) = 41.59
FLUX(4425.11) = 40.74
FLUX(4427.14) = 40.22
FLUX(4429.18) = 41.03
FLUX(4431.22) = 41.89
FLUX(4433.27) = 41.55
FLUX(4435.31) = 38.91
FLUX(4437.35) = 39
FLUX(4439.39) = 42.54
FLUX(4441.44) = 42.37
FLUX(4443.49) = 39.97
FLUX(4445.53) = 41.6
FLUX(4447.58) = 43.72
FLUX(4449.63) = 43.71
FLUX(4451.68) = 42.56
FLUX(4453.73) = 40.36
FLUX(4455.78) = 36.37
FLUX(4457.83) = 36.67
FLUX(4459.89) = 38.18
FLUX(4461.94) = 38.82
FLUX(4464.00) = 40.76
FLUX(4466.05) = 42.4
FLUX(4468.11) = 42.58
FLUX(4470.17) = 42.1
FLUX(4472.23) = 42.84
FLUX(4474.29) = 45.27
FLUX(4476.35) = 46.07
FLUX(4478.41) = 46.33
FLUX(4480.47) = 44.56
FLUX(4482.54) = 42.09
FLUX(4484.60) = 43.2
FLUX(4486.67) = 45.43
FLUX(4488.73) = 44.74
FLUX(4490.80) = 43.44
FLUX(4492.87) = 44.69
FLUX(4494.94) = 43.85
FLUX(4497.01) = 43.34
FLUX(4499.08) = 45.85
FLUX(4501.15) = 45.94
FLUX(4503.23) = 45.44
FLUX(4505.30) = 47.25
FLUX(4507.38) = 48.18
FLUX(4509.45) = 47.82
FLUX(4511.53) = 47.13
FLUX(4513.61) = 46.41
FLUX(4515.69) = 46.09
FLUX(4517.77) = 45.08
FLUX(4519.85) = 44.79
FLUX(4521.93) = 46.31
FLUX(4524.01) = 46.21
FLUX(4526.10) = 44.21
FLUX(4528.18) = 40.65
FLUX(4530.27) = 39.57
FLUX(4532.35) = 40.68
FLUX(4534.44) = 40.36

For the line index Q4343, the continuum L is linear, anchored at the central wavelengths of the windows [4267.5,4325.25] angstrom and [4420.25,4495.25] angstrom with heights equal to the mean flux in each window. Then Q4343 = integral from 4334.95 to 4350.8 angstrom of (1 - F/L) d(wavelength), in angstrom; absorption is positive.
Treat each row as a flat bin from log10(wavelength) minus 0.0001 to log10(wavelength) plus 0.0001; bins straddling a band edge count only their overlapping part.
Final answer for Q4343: -0.70 angstrom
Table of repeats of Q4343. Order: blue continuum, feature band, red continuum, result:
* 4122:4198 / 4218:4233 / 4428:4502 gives 2.42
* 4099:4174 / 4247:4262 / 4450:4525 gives 2.42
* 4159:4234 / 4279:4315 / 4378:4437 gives 7.37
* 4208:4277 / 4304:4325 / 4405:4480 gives 2.09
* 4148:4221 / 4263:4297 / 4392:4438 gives 4.55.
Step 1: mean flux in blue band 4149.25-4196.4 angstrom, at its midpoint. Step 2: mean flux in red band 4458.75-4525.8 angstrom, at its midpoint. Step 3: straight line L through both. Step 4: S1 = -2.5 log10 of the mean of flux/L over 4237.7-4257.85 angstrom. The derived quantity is 0.13 mag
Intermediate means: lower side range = 37.2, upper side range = 44.5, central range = 34.4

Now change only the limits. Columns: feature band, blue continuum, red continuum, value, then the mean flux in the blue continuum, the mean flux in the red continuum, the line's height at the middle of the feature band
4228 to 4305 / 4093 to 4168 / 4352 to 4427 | 0.16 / 37.2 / 38.3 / 37.8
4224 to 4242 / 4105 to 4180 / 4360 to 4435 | 0.21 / 37.3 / 38.6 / 37.8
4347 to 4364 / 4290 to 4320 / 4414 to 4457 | -0.16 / 29.9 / 40.8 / 34.1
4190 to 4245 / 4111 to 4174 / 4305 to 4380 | 0.06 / 37.4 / 36.6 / 37.1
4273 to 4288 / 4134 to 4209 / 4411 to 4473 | 0.17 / 36.4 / 40.8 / 38.2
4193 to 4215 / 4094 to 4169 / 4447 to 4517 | 0.05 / 37.2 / 43.7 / 38.5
